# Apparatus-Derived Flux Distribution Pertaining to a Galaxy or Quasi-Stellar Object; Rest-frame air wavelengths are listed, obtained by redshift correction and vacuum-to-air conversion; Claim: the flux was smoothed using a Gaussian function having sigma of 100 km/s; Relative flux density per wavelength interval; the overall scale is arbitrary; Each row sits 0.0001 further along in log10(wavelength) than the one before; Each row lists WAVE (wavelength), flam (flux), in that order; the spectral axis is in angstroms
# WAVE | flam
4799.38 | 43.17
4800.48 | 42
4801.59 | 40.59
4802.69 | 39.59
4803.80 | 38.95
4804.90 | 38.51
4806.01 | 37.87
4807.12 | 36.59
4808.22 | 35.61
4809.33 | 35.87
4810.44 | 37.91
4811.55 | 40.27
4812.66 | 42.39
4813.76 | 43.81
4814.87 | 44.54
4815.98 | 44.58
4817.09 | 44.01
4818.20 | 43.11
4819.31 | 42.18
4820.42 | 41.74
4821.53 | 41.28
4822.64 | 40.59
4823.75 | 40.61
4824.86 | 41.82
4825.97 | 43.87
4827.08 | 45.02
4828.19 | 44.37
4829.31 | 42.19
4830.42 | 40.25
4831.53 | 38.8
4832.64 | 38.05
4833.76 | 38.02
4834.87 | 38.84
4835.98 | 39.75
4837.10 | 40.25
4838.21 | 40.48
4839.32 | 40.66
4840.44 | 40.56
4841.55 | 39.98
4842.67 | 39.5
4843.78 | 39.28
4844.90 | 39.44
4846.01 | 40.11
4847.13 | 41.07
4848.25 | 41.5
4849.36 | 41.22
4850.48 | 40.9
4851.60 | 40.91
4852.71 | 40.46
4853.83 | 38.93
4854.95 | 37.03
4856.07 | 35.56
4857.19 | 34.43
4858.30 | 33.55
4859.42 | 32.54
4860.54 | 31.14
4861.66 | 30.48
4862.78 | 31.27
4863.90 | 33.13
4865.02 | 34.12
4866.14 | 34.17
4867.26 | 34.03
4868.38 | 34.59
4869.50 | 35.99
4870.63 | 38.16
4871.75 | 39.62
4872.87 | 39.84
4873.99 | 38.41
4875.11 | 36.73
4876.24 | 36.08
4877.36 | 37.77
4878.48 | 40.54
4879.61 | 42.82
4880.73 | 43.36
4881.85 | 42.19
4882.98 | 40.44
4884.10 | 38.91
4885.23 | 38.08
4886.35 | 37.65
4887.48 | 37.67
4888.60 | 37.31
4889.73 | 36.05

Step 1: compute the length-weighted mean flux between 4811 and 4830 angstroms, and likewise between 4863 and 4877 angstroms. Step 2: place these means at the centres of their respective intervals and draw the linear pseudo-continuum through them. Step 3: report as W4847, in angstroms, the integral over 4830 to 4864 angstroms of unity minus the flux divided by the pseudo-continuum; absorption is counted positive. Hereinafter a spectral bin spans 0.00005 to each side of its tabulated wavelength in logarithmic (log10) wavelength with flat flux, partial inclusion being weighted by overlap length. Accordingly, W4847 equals 1.02 angstroms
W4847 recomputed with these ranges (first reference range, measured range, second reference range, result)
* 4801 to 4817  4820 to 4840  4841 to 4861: -0.9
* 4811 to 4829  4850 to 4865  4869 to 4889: 1.9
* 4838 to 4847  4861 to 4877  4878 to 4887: 1.9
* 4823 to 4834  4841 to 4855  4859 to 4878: -0.6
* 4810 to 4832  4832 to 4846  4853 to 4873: -0.2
